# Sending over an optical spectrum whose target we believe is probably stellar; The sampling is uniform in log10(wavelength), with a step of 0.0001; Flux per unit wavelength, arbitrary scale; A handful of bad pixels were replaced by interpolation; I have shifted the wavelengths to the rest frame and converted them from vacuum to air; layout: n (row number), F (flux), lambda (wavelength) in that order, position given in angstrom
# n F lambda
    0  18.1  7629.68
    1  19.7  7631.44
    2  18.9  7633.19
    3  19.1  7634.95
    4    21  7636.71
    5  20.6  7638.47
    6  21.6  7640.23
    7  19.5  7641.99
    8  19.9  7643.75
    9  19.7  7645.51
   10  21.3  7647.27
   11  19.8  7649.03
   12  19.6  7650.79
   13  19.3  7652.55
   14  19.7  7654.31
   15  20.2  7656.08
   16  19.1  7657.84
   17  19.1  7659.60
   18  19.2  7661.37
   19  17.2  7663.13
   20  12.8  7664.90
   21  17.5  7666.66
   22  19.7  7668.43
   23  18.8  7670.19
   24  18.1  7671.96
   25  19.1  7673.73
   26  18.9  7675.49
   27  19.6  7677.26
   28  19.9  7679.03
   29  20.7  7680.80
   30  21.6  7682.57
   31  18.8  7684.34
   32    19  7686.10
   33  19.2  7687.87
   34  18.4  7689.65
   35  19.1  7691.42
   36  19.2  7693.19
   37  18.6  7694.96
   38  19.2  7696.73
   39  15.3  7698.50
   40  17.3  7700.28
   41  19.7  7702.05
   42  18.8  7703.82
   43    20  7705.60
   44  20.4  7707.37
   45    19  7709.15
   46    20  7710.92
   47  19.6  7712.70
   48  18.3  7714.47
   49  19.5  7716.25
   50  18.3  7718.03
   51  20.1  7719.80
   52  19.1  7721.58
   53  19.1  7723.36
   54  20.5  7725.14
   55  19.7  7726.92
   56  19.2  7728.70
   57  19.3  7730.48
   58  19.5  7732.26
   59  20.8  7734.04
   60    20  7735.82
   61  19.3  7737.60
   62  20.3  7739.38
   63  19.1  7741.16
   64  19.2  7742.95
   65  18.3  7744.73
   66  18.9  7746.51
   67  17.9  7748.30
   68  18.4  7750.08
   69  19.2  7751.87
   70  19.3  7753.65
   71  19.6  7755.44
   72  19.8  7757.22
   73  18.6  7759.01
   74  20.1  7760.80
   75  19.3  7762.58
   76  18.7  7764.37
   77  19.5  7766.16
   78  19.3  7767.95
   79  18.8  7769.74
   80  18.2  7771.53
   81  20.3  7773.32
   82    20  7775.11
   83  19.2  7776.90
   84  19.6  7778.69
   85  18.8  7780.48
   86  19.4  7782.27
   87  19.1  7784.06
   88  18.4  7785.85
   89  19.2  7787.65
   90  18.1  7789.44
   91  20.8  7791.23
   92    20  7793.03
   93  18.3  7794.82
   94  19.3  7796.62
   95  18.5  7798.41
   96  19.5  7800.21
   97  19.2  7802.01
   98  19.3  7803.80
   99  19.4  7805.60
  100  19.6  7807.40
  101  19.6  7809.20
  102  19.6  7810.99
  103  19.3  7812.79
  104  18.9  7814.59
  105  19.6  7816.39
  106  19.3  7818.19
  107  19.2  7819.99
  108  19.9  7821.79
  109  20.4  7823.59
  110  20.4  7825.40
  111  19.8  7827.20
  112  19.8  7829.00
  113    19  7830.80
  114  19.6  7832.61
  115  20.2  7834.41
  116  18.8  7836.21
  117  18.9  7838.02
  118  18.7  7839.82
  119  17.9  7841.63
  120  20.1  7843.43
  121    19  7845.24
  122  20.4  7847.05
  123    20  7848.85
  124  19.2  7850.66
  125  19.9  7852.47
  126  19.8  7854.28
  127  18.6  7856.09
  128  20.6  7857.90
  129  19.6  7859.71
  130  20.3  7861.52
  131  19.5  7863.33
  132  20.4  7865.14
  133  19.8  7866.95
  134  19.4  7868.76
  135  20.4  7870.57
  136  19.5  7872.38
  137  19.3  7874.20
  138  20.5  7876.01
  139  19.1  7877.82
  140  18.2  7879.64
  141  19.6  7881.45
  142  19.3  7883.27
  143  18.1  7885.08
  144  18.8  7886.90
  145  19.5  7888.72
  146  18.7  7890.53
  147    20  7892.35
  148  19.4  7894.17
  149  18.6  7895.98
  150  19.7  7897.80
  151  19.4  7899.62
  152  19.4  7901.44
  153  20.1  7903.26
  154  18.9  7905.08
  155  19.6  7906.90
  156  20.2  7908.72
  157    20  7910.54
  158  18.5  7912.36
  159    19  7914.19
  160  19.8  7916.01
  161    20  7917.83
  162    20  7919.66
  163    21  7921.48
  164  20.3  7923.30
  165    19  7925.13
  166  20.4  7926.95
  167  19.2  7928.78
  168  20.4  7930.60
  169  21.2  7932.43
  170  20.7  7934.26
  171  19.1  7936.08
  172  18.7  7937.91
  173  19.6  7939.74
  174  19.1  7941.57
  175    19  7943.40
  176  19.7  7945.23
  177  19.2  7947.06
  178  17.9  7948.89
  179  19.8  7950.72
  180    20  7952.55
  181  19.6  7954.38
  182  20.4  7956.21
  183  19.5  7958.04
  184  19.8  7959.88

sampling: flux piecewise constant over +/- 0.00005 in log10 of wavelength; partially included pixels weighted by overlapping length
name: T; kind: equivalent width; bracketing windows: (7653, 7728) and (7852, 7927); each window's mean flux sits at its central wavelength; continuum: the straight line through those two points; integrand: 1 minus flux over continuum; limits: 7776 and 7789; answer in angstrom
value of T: 0.1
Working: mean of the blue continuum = 19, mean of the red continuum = 19.6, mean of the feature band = 19.1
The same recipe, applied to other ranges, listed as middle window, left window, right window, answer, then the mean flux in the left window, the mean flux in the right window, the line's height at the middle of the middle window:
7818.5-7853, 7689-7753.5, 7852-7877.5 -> 0.3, 19.1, 19.8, 19.7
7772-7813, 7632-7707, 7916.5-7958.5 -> 0.2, 19.2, 19.7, 19.4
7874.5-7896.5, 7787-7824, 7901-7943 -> 0.5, 19.4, 19.7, 19.6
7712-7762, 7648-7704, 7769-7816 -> -0.7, 18.8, 19.3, 19.1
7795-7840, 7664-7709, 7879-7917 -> -0.8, 18.8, 19.3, 19.1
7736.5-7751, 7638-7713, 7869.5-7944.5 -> 0.2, 19.2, 19.5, 19.3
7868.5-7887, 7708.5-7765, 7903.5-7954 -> 0.2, 19.3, 19.6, 19.6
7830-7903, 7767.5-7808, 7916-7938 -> 0.9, 19.2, 20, 19.7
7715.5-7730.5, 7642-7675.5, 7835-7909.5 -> -0.3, 18.9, 19.4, 19.1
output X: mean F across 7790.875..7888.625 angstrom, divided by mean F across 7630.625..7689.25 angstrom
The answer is 1.01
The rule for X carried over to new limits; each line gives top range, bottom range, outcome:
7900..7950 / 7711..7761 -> 1.02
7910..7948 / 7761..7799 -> 1.03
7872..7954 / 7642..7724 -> 1.02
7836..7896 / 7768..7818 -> 1.01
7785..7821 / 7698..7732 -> 1.00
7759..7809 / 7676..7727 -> 1.00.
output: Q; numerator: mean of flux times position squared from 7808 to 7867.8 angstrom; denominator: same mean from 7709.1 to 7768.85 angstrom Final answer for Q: 1.0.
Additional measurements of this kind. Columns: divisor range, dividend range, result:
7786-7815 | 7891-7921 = 1.04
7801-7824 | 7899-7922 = 1.04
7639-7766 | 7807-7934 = 1.06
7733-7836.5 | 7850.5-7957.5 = 1.04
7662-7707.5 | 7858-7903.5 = 1.09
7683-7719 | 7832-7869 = 1.07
